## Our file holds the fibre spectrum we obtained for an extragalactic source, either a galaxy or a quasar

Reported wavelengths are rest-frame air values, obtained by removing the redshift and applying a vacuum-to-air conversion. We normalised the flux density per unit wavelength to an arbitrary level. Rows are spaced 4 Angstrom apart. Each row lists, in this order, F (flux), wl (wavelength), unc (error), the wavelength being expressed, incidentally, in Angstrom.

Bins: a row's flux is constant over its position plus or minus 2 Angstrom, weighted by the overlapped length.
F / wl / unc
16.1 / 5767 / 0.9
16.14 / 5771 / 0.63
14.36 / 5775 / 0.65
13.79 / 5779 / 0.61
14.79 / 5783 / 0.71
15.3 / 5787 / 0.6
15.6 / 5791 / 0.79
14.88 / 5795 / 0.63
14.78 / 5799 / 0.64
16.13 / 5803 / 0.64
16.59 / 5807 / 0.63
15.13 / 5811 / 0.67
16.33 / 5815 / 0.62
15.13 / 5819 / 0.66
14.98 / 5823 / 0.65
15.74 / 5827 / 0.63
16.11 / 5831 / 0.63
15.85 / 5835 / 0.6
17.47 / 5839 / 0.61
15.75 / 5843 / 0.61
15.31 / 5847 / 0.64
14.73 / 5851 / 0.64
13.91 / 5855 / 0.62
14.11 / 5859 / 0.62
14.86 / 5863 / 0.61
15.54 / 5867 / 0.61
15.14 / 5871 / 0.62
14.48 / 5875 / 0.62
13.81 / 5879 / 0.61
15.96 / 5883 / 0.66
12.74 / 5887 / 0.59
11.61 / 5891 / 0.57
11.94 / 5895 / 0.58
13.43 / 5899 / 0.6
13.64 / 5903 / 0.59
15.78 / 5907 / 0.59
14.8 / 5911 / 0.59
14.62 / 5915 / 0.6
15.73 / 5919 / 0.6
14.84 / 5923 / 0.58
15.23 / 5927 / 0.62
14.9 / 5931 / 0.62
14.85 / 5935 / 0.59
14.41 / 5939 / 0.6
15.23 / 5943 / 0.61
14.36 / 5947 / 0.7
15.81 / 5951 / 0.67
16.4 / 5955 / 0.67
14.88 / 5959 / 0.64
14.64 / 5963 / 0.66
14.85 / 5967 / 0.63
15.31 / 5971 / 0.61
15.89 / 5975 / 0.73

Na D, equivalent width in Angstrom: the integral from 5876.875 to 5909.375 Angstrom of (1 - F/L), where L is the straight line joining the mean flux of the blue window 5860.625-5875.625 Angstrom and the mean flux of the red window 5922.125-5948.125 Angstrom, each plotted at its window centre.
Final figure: 2.89 Angstrom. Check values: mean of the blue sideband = 15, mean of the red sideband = 14.8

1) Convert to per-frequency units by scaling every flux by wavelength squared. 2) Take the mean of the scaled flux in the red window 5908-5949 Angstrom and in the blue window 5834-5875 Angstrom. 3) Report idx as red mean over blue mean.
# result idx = 1.0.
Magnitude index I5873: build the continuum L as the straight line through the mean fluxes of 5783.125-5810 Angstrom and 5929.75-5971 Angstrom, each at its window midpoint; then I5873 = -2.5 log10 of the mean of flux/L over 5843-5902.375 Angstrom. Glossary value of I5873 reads 0.08 mag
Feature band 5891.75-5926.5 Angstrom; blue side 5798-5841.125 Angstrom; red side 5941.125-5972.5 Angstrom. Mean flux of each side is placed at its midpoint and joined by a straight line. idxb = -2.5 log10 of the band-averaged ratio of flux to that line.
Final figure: 0.083 mag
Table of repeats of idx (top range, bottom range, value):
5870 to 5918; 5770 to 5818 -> 0.95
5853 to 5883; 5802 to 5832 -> 0.95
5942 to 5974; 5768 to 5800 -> 1.08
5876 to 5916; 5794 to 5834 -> 0.91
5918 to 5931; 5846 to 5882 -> 1.06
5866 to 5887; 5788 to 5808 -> 0.98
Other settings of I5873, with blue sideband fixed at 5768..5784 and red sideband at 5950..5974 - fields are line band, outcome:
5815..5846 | -0.062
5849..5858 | 0.056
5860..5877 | 0.009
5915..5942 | 0.019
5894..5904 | 0.163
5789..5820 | -0.047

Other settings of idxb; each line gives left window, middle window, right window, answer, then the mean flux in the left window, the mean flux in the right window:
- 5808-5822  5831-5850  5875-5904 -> -0.085 mag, 15.6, 13.4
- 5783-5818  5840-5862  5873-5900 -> -0.044 mag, 15.5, 13.4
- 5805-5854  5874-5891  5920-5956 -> 0.111 mag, 15.7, 15.1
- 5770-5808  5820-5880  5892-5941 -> -0.027 mag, 15.2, 14.5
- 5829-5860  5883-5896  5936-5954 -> 0.199 mag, 15.4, 15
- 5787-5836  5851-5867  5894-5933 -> 0.044 mag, 15.6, 14.6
